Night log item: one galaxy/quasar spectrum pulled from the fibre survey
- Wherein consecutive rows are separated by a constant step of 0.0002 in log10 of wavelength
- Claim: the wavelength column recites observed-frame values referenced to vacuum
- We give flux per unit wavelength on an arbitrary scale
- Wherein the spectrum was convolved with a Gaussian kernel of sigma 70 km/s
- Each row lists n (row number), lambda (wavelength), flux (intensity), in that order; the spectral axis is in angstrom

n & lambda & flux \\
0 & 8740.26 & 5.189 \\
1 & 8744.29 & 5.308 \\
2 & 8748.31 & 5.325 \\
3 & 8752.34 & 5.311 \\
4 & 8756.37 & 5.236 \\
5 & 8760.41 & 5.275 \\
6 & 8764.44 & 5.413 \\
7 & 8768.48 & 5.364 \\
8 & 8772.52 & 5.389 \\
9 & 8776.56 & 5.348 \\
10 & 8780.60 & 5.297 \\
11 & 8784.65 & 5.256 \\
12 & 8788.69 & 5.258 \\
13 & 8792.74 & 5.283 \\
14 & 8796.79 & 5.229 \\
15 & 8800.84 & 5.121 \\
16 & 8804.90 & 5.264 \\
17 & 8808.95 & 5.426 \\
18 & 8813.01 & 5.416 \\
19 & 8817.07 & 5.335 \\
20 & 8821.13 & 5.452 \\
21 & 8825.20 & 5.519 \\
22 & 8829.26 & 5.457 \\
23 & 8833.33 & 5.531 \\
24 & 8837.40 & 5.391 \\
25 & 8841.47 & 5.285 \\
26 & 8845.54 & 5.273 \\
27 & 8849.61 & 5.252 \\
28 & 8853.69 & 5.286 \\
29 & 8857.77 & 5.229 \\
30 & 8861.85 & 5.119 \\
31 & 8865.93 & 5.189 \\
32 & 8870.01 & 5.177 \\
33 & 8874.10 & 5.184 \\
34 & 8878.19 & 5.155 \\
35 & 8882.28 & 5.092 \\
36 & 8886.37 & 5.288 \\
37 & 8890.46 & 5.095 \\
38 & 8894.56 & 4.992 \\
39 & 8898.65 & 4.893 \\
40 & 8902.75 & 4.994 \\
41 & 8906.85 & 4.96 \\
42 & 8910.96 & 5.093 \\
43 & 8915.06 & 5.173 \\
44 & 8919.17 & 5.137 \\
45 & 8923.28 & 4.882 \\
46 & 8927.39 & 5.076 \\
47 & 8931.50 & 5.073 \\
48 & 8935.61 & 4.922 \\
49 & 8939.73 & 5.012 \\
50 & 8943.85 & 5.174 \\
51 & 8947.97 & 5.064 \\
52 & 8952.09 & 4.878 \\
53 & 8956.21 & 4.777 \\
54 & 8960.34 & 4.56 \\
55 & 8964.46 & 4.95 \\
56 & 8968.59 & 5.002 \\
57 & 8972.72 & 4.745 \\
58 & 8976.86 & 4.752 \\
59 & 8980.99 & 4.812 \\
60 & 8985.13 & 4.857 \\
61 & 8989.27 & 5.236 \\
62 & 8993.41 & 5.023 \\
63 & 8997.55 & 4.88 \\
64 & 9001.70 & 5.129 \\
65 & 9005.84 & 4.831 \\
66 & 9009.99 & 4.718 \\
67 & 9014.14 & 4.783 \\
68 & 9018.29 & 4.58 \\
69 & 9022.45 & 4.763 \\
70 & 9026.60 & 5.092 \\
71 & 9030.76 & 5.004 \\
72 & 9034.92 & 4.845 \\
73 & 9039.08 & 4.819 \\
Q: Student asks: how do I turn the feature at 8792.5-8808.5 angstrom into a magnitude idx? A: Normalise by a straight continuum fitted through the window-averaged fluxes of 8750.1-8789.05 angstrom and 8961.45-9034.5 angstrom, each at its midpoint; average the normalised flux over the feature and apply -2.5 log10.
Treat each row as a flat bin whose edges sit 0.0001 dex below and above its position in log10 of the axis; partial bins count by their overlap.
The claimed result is 0.00 mag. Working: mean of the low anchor 5.32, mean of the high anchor 4.89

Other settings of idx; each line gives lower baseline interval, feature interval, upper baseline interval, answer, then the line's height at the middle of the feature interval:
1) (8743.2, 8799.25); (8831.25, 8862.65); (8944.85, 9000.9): -0.031 mag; 5.15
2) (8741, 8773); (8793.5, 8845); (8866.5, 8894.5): -0.026 mag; 5.24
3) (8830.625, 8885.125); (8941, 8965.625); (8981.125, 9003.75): 0.038 mag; 5.08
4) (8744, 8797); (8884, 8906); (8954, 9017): 0.001 mag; 5.05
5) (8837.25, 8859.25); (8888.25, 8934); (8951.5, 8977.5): -0.002 mag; 5.02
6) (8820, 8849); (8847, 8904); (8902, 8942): 0.019 mag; 5.23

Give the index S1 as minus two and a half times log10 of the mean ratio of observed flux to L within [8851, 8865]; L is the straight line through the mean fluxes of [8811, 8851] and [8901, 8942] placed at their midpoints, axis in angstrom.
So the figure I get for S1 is 0.016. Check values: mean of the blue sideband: 5.39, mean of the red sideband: 5.03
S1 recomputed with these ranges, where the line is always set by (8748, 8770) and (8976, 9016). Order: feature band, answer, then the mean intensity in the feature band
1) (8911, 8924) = -0.009 mag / 5.09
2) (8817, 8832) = -0.051 mag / 5.46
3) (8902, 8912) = 0.012 mag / 5.01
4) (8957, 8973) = 0.031 mag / 4.82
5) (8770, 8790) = -0.006 mag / 5.31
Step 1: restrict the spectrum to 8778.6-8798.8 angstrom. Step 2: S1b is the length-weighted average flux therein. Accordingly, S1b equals 5.26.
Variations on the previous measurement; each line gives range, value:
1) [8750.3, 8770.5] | 5.32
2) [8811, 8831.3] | 5.43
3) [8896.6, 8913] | 4.98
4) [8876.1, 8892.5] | 5.16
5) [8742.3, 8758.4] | 5.3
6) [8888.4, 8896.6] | 5.04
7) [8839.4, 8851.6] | 5.27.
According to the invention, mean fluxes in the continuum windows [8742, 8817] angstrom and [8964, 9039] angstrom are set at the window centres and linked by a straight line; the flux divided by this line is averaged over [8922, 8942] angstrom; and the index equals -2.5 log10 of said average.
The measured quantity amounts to 0.00 mag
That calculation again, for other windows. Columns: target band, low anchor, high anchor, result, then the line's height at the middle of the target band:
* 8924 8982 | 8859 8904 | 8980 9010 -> 0.02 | 5.01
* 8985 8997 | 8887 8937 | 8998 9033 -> -0.03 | 4.9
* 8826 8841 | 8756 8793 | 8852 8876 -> -0.04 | 5.24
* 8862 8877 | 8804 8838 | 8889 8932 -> 0.01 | 5.21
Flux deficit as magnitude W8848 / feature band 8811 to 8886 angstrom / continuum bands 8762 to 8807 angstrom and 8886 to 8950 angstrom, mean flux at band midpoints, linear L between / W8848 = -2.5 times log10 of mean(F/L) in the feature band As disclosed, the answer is -0.03 mag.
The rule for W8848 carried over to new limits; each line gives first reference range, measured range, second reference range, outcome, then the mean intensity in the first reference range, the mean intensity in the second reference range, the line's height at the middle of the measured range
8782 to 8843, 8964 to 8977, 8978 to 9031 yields 0.02 mag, 5.35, 4.89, 4.97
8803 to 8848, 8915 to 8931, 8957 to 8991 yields 0.00 mag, 5.4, 4.86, 5.04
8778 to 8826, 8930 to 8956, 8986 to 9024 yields 0.00 mag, 5.32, 4.88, 5.02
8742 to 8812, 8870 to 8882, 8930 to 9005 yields -0.01 mag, 5.3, 4.93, 5.11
